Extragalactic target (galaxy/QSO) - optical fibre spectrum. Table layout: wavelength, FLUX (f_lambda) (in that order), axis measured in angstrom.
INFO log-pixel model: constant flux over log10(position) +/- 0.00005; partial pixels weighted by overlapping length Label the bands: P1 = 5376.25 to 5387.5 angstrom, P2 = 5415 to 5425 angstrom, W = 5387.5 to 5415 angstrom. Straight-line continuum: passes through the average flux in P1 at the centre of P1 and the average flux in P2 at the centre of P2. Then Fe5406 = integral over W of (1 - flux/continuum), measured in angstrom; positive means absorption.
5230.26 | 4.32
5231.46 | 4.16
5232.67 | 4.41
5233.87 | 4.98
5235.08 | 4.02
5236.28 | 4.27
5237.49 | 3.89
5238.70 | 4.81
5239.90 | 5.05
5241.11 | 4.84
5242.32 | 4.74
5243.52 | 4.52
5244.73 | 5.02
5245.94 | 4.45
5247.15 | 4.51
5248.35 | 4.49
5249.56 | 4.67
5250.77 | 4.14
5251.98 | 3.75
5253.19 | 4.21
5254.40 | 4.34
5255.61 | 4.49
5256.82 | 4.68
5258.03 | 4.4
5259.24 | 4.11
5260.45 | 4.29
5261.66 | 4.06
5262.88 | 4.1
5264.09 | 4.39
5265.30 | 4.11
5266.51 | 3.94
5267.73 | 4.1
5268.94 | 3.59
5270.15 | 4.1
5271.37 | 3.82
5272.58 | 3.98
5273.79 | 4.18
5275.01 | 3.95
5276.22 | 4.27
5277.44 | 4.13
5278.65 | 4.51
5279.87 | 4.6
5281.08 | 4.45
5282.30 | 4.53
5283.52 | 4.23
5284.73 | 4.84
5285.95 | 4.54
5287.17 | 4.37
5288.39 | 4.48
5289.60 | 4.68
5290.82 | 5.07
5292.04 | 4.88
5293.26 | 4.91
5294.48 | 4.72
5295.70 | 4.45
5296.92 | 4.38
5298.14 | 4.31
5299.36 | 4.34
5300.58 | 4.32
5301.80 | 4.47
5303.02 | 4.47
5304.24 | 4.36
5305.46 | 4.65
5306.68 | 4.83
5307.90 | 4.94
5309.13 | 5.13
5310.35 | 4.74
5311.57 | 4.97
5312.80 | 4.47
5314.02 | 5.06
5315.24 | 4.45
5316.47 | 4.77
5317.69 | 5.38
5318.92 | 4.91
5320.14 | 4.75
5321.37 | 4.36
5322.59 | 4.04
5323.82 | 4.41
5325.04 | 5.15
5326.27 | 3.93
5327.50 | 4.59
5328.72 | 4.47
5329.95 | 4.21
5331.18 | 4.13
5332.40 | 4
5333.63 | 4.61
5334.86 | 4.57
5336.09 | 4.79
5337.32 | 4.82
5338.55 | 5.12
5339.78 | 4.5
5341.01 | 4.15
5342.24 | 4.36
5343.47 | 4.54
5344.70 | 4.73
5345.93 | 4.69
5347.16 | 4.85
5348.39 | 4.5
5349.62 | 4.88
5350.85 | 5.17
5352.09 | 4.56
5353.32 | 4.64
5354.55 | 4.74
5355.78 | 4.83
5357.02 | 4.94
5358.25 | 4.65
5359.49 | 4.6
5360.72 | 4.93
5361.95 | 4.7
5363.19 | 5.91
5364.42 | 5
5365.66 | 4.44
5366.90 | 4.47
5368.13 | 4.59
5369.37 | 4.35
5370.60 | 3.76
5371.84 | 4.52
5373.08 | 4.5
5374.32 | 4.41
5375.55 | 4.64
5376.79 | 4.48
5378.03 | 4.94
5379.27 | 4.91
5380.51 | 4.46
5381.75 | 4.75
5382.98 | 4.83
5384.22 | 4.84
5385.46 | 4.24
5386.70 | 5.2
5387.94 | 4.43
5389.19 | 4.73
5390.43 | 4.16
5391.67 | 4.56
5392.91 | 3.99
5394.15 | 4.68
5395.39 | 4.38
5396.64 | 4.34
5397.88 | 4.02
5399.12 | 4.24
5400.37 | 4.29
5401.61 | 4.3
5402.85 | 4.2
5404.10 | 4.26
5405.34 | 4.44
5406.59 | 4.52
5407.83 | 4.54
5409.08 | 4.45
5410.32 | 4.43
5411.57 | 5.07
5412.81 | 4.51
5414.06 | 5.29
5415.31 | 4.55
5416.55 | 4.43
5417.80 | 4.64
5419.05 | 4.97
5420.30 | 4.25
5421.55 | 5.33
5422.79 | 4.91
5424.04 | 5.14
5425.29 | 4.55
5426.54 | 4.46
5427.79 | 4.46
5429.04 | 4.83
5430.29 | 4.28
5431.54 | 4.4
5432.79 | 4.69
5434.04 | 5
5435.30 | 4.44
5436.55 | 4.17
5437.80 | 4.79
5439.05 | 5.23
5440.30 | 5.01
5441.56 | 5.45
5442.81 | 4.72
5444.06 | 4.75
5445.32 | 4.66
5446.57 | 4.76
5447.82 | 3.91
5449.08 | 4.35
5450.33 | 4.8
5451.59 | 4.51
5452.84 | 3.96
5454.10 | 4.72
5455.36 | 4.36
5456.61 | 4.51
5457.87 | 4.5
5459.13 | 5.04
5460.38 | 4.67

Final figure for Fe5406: 1.79 angstrom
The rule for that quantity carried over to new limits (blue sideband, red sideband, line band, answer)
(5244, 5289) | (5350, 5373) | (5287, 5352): -1.4 angstrom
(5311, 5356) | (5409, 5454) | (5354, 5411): 1.1 angstrom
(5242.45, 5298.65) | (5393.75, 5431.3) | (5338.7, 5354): -0.6 angstrom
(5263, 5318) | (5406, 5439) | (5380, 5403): 0.8 angstrom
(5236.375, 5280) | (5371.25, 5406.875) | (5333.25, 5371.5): -2.2 angstrom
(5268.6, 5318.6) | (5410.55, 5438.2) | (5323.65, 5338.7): 0.2 angstrom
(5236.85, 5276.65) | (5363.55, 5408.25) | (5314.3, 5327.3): -0.7 angstrom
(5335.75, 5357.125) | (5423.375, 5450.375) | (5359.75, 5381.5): 0.2 angstrom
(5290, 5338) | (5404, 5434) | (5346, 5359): -0.4 angstrom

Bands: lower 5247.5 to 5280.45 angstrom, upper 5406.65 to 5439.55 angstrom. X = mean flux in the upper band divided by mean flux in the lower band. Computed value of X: 1.1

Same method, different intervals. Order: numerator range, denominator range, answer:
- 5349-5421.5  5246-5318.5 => 1.04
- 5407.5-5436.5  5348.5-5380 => 0.99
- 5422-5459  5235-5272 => 1.07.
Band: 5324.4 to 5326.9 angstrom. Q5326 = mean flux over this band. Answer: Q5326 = 4.54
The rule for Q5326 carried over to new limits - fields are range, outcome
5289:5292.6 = 4.87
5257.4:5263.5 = 4.19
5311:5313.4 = 4.7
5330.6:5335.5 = 4.33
